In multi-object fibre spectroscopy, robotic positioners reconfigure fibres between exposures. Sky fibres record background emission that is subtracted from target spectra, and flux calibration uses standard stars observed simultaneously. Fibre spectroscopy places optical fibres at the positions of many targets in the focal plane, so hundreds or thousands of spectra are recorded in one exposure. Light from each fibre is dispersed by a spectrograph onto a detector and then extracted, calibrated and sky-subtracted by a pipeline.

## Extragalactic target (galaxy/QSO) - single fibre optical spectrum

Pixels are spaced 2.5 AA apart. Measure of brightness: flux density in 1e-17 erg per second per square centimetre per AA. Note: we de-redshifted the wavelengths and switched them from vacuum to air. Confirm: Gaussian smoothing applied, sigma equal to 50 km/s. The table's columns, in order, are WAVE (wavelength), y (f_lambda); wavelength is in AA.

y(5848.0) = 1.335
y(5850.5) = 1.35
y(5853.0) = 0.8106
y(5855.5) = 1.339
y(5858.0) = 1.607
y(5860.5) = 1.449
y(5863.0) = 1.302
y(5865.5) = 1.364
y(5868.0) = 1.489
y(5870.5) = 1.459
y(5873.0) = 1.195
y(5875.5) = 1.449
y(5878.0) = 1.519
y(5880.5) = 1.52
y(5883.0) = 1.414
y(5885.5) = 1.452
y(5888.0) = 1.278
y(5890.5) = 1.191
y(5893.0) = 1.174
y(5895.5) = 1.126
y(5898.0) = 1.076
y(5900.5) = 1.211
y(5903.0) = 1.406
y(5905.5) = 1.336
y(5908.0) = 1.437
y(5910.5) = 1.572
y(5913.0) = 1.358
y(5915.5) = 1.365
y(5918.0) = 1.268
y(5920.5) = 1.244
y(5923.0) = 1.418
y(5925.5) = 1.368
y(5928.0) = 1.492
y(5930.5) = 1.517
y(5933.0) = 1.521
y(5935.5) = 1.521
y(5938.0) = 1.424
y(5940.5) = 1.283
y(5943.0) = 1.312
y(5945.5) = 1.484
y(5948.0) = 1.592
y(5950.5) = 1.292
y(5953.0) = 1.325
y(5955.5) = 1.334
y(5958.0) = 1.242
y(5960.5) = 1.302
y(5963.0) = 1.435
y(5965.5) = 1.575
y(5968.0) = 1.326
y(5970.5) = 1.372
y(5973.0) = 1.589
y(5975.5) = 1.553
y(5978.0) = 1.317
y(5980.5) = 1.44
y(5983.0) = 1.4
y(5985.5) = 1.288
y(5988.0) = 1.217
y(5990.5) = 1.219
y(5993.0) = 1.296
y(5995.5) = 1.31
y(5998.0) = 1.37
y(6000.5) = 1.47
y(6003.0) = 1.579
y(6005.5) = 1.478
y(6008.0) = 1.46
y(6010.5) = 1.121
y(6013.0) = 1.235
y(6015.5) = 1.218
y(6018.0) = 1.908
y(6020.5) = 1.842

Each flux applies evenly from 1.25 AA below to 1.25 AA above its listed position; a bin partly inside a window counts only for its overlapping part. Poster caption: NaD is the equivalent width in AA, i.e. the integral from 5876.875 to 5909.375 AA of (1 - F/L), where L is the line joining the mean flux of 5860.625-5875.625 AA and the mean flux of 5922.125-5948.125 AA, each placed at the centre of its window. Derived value 1.9 AA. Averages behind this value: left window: 1.38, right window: 1.44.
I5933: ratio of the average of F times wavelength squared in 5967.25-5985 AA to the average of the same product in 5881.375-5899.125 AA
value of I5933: 1.2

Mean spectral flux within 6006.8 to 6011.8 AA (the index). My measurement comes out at 1.29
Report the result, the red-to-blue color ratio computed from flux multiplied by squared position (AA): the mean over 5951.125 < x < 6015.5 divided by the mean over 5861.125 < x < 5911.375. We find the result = 1.05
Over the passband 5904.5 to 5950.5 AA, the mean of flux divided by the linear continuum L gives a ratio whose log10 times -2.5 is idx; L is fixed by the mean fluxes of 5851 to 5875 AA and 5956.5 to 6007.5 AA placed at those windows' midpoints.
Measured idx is -0.04 mag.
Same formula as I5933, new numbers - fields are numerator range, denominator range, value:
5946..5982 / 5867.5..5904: 1.09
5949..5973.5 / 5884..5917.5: 1.07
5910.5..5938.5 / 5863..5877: 1.04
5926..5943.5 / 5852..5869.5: 1.10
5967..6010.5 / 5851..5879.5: 1.06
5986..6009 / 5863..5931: 1.05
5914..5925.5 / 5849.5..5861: 1.04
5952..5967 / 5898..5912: 1.02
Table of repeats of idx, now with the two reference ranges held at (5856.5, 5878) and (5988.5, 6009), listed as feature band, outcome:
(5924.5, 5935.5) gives -0.06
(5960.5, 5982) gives -0.03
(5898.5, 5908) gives 0.08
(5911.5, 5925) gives 0.06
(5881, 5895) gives 0.09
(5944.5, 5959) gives 0.02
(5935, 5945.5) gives 0.01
